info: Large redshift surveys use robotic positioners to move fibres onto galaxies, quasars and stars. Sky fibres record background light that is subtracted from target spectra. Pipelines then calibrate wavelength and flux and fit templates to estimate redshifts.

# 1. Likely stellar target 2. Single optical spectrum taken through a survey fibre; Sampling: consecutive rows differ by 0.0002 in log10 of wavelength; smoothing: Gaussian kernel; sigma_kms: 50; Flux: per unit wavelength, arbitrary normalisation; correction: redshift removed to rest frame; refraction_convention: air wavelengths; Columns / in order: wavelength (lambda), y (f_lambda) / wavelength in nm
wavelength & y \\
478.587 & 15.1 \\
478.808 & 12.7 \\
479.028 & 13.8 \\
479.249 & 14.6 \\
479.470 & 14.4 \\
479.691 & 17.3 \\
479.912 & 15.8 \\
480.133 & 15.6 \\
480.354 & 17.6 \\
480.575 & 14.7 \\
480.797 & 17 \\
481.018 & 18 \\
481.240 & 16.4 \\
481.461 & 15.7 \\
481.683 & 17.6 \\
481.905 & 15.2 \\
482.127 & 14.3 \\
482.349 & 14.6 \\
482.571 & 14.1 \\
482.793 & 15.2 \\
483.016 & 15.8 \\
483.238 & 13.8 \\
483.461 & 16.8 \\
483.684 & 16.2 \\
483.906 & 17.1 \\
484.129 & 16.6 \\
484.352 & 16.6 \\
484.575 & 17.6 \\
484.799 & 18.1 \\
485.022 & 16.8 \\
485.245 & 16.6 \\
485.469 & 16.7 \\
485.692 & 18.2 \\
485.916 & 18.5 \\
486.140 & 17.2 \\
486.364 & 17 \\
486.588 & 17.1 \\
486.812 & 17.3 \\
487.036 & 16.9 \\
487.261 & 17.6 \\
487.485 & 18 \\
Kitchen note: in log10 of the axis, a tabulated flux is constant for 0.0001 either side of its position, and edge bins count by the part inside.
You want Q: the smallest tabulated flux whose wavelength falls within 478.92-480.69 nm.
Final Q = 13.8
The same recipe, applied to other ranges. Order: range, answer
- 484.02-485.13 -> 16.6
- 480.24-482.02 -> 14.7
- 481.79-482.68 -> 14.1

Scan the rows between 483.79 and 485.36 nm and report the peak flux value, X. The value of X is 18.1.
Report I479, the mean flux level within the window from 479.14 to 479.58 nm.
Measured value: 14.5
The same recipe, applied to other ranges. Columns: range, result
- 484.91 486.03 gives 17.4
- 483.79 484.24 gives 16.9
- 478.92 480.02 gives 15.2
